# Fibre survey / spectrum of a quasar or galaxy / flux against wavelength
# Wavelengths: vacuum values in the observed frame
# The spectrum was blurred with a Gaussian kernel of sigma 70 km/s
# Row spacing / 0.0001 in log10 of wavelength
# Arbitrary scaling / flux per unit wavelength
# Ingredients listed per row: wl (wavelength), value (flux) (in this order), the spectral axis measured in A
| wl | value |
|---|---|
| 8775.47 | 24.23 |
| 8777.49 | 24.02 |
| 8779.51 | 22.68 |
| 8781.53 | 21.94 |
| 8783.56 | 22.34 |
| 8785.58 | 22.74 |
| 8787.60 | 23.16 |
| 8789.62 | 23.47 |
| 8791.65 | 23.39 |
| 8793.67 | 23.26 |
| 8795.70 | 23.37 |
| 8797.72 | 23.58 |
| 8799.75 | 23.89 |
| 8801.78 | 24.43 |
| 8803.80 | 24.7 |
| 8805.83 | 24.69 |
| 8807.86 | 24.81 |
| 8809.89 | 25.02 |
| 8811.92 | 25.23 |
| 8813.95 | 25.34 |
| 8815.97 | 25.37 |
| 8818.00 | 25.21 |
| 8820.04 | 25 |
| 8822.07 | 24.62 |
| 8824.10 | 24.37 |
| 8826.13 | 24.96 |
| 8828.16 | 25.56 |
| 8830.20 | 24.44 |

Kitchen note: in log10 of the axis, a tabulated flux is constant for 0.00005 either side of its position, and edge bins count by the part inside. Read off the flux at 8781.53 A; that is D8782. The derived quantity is 21.94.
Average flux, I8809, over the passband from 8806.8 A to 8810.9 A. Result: 24.9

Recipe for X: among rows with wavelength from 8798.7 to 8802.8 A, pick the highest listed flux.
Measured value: 24.43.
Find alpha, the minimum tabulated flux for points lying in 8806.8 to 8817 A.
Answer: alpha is 24.81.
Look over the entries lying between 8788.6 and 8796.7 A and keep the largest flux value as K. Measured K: 23.47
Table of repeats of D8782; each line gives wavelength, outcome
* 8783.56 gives 22.34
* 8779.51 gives 22.68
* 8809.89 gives 25.02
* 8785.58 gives 22.74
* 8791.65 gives 23.39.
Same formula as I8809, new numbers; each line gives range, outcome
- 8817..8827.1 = 24.8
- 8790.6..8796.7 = 23.3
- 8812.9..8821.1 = 25.2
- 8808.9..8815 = 25.2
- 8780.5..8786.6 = 22.3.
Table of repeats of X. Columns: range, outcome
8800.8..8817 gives 25.37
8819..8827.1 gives 25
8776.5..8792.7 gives 24.02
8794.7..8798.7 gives 23.58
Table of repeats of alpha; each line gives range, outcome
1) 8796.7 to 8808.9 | 23.58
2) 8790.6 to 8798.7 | 23.26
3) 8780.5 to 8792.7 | 21.94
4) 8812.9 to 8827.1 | 24.37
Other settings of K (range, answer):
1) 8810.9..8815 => 25.34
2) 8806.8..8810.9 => 25.02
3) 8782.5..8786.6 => 22.74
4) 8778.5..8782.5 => 22.68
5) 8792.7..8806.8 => 24.7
